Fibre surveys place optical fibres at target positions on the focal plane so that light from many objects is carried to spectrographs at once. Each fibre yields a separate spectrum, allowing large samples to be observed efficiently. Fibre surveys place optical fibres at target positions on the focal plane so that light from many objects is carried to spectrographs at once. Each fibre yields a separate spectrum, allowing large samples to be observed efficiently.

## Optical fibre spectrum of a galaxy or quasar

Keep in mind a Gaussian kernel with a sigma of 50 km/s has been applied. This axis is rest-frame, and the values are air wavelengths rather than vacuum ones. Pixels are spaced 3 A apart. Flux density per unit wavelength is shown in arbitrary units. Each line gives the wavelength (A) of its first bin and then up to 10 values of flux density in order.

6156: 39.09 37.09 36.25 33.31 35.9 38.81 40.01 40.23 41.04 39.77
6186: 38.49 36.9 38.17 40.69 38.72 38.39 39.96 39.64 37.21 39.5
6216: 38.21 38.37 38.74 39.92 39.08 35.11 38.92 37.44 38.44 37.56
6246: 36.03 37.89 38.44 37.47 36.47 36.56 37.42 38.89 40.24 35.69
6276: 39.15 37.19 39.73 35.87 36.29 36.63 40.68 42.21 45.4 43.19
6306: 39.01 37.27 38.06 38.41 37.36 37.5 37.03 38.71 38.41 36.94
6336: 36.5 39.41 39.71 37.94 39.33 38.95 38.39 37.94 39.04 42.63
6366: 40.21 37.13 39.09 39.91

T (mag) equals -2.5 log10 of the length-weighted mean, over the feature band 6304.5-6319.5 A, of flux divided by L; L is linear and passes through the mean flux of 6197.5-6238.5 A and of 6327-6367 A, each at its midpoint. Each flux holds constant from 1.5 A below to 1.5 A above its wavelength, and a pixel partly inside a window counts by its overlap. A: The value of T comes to 0.02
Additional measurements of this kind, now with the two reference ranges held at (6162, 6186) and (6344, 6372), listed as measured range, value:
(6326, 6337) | 0.04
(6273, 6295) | 0.03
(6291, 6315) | -0.04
